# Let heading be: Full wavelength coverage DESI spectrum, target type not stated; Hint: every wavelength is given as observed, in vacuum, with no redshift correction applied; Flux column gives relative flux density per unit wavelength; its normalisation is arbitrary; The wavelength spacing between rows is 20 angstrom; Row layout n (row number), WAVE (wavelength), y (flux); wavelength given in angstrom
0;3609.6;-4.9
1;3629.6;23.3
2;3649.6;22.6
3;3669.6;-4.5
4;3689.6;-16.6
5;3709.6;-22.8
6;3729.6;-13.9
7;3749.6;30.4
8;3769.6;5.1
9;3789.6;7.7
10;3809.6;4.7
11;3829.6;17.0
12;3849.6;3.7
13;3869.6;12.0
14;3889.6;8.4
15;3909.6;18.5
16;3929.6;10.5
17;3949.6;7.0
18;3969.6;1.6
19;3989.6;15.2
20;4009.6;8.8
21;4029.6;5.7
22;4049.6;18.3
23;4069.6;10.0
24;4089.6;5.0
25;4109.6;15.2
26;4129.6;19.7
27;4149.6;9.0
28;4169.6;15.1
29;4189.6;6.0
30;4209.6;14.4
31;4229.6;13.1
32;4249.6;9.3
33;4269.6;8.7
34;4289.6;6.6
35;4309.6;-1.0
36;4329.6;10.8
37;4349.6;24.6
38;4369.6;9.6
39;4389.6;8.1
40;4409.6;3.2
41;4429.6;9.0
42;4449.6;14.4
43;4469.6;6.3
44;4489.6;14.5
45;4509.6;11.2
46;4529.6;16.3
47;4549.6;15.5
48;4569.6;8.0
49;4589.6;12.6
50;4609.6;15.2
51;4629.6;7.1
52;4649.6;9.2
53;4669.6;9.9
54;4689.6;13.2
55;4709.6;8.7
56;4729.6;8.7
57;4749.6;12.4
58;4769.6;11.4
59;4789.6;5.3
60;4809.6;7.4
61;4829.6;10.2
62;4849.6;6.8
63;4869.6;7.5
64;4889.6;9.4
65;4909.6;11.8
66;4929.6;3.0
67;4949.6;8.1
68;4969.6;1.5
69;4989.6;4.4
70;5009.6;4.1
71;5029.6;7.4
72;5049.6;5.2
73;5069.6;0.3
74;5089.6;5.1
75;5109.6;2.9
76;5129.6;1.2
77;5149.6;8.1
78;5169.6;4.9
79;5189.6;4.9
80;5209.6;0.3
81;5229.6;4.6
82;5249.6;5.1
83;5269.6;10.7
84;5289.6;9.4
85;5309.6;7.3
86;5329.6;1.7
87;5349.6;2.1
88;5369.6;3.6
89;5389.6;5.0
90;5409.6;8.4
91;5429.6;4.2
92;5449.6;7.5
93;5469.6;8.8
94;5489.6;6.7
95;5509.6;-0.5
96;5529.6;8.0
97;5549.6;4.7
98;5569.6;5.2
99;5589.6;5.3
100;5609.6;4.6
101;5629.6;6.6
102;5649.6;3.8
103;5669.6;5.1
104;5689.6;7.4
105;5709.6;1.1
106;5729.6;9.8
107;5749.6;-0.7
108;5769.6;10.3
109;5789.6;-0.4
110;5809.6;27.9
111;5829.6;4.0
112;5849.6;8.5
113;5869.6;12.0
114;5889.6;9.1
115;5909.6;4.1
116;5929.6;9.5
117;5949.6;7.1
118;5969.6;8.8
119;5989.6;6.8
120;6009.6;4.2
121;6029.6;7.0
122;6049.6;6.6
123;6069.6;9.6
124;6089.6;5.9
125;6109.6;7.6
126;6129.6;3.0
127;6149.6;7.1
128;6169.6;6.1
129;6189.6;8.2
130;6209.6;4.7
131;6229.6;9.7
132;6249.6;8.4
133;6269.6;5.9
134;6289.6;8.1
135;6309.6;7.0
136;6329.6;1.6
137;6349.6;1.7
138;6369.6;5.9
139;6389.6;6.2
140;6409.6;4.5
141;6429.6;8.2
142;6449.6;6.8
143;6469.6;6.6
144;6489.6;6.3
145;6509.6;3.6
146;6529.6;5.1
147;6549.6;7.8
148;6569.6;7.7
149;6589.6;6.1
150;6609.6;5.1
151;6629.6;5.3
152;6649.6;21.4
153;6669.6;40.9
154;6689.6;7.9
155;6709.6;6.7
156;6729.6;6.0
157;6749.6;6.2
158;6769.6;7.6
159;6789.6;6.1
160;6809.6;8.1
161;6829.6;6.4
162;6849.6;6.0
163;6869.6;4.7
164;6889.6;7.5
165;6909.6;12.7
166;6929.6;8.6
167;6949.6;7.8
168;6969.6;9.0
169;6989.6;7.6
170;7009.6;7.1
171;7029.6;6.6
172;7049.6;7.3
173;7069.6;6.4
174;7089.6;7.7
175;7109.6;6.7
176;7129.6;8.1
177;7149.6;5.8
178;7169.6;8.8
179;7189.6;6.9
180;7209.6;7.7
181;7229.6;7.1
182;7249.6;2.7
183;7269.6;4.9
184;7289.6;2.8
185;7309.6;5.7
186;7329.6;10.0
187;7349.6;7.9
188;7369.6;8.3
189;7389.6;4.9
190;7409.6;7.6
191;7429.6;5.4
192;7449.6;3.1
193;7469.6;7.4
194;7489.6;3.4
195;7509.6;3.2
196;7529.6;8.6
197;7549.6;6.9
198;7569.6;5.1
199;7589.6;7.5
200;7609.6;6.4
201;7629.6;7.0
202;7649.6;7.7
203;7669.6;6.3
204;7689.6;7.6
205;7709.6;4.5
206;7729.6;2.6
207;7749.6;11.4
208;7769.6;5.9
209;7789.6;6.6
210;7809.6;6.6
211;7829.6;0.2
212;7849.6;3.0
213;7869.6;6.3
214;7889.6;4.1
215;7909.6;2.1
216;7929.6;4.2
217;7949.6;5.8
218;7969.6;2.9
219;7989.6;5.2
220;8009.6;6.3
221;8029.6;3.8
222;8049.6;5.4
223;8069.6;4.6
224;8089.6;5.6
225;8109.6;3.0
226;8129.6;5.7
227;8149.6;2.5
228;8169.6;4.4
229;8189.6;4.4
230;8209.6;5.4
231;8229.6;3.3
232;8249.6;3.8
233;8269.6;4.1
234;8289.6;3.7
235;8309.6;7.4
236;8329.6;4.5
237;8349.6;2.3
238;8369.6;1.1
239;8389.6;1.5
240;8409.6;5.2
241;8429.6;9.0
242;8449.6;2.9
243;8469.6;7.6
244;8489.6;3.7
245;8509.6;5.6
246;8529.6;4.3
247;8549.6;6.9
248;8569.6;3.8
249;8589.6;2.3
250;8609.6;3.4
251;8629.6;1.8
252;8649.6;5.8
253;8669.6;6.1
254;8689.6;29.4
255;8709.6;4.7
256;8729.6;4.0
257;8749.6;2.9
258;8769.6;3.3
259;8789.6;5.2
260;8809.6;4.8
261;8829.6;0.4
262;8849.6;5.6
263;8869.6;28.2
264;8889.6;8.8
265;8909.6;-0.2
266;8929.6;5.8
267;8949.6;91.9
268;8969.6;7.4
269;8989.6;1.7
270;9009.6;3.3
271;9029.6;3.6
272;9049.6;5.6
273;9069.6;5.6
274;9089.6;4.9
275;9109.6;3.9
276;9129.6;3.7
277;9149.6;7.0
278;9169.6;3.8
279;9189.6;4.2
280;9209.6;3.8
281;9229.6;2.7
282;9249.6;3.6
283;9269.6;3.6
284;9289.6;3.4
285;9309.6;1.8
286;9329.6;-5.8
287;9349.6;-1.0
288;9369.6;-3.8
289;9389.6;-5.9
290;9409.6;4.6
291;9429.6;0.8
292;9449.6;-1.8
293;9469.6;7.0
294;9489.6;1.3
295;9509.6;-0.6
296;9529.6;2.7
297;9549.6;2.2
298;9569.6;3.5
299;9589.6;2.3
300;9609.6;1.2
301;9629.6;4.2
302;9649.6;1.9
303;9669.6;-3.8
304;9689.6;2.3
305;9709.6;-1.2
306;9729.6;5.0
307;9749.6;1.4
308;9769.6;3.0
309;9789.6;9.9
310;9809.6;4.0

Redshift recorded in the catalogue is 0.79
